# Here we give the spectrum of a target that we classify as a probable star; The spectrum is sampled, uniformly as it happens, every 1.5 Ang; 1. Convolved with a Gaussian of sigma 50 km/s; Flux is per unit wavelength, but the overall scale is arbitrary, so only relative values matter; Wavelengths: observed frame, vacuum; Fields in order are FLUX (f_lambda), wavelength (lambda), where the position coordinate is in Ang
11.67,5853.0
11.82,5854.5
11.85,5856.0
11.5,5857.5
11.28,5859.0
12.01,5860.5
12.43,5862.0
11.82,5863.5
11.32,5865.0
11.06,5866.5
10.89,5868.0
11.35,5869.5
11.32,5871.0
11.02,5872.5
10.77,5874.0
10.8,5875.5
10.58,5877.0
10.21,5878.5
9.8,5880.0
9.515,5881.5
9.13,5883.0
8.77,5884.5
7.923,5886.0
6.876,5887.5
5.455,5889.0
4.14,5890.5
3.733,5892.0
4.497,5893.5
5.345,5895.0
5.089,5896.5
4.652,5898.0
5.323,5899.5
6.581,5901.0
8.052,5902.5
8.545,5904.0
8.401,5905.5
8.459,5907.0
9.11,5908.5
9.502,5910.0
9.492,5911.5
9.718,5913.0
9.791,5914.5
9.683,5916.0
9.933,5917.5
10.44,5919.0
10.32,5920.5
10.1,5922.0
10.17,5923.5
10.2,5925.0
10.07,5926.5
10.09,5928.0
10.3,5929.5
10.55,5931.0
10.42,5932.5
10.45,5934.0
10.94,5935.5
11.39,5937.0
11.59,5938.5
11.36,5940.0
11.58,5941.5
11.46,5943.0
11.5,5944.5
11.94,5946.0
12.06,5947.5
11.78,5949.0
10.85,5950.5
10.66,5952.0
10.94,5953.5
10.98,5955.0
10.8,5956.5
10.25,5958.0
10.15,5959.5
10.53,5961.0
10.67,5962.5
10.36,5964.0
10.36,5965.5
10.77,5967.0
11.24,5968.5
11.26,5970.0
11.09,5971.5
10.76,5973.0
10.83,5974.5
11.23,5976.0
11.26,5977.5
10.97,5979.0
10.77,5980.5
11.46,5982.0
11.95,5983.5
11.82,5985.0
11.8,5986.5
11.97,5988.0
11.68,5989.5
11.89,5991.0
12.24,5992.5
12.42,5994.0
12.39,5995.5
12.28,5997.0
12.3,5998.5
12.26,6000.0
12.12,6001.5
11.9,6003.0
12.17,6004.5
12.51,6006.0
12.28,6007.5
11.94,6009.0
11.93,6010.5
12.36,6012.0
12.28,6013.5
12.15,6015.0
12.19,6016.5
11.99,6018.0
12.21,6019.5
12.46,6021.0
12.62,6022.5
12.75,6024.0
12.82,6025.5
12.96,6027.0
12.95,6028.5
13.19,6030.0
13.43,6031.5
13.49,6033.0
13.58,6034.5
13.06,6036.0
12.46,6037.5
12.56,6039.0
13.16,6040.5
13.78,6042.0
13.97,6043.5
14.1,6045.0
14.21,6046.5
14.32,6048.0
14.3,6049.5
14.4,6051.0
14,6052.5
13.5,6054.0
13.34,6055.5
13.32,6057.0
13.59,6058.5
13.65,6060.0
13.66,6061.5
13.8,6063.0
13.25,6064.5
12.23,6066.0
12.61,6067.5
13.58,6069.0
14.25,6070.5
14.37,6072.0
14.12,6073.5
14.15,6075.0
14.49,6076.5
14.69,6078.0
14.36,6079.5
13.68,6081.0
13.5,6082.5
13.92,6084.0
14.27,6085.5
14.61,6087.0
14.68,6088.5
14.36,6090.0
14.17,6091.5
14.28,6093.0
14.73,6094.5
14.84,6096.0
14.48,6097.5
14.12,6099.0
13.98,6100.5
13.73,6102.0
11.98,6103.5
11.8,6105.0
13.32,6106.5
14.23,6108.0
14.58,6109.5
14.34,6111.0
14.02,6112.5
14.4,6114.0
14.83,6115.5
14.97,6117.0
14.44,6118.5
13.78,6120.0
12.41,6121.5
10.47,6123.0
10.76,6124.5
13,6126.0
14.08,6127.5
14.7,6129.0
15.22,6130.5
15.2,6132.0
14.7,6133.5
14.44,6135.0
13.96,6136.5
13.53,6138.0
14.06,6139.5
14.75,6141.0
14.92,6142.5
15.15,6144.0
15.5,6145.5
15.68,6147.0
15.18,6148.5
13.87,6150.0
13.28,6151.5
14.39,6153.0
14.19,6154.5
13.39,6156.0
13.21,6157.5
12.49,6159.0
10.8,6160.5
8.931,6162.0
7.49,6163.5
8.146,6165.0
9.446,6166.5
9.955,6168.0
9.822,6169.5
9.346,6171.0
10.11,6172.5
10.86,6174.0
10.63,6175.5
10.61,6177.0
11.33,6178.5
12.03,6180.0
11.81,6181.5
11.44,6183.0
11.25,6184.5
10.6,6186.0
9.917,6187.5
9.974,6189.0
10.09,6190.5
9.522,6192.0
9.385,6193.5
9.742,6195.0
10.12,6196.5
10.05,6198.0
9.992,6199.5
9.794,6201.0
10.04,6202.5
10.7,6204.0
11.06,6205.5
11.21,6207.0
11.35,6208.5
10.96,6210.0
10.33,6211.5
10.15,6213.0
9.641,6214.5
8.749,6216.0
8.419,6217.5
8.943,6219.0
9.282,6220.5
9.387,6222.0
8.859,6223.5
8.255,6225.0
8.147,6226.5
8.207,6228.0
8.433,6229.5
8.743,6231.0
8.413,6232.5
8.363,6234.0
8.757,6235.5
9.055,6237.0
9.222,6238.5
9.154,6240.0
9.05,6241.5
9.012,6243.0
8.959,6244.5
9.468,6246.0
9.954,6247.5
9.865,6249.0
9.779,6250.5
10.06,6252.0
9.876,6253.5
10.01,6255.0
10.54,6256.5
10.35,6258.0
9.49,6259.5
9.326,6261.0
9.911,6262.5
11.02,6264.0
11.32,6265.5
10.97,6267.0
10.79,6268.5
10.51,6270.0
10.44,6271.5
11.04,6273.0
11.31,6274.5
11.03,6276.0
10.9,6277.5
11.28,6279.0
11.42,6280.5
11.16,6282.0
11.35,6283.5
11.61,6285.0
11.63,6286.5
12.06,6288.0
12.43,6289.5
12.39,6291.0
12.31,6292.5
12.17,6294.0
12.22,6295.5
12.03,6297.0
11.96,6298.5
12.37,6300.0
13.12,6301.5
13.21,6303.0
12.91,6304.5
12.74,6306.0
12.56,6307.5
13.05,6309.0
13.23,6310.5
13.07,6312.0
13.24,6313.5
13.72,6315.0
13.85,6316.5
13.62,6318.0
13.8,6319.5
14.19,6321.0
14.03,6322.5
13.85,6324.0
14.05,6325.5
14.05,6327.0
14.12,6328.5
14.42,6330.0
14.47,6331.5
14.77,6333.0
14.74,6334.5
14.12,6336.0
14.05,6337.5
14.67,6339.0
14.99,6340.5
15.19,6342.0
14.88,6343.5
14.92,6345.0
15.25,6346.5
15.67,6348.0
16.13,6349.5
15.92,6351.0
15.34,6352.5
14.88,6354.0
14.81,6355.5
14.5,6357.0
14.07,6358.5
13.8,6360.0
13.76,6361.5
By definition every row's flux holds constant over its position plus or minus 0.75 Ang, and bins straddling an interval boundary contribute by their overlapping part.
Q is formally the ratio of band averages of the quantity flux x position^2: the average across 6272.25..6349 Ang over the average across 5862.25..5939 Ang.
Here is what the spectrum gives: 1.6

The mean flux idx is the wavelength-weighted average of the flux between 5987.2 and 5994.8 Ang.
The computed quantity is 12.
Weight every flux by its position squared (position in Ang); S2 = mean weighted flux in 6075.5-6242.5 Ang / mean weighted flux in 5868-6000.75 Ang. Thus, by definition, 1.27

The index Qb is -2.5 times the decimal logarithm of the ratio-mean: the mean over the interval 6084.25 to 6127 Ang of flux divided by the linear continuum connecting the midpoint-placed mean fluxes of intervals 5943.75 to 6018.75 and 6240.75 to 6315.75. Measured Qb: -0.20 mag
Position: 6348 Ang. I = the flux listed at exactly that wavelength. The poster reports 15.67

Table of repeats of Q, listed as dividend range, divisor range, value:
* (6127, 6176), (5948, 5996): 1.21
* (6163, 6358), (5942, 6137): 0.95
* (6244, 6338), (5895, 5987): 1.32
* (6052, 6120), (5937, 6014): 1.26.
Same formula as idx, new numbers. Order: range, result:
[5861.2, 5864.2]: 12.1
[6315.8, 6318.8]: 13.7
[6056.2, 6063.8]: 13.6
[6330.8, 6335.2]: 14.7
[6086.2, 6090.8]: 14.5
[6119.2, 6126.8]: 12.1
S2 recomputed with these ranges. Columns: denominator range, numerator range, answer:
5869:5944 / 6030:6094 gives 1.60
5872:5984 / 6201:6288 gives 1.14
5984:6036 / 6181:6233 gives 0.84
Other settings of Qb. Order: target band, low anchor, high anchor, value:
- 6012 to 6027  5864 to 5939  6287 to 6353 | -0.19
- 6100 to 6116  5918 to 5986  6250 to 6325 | -0.21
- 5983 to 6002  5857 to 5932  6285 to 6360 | -0.18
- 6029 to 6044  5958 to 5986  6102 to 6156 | -0.09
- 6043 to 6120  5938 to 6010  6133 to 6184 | -0.17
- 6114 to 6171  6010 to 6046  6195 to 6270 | -0.18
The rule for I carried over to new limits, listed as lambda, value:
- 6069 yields 13.58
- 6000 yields 12.26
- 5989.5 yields 11.68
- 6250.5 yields 9.779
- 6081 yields 13.68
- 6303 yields 13.21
